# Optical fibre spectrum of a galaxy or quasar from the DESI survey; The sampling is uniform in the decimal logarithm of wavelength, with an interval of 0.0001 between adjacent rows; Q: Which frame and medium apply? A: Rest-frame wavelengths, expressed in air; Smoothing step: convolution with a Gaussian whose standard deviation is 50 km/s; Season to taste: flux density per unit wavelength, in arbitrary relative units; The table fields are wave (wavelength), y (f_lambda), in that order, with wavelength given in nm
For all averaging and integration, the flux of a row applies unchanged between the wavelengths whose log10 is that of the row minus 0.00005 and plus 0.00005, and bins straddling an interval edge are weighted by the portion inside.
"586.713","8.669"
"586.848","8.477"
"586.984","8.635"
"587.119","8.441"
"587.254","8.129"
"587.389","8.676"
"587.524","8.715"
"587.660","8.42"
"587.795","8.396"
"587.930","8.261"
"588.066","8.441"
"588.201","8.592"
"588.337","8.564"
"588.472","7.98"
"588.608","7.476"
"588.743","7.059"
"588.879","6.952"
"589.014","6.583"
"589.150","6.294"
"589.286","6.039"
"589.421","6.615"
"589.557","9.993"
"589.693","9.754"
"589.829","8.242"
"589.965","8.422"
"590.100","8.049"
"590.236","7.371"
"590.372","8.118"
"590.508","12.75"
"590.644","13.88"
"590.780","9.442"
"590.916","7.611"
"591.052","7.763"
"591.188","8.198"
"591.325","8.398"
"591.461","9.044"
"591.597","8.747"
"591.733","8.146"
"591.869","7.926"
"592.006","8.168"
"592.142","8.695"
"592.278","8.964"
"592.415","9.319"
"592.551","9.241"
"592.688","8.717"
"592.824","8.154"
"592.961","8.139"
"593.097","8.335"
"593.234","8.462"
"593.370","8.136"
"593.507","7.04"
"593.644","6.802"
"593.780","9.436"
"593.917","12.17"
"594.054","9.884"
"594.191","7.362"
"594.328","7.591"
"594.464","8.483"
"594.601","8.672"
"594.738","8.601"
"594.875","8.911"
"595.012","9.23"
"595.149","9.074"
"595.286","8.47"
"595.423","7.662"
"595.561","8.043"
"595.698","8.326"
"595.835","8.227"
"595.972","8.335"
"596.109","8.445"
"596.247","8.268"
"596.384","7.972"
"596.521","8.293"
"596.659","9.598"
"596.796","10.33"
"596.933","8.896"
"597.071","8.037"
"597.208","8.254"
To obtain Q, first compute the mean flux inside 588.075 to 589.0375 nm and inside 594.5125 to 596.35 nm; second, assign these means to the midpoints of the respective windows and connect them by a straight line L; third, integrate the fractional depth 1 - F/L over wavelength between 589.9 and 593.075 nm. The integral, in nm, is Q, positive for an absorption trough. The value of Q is -0.32 nm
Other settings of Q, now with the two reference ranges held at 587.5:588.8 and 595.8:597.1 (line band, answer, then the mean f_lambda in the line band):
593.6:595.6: -0.039 nm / 8.72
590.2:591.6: -0.157 nm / 9.27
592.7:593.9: 0.030 nm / 8.27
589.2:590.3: 0.032 nm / 8.04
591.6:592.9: -0.027 nm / 8.6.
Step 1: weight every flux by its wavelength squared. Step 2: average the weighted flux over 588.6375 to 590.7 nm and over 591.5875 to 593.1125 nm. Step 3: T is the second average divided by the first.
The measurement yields 1.03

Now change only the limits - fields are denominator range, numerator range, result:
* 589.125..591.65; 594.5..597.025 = 1.01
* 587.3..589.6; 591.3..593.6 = 1.10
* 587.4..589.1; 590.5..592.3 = 1.14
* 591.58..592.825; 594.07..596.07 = 0.98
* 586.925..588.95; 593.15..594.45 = 1.06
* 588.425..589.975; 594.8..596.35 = 1.14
